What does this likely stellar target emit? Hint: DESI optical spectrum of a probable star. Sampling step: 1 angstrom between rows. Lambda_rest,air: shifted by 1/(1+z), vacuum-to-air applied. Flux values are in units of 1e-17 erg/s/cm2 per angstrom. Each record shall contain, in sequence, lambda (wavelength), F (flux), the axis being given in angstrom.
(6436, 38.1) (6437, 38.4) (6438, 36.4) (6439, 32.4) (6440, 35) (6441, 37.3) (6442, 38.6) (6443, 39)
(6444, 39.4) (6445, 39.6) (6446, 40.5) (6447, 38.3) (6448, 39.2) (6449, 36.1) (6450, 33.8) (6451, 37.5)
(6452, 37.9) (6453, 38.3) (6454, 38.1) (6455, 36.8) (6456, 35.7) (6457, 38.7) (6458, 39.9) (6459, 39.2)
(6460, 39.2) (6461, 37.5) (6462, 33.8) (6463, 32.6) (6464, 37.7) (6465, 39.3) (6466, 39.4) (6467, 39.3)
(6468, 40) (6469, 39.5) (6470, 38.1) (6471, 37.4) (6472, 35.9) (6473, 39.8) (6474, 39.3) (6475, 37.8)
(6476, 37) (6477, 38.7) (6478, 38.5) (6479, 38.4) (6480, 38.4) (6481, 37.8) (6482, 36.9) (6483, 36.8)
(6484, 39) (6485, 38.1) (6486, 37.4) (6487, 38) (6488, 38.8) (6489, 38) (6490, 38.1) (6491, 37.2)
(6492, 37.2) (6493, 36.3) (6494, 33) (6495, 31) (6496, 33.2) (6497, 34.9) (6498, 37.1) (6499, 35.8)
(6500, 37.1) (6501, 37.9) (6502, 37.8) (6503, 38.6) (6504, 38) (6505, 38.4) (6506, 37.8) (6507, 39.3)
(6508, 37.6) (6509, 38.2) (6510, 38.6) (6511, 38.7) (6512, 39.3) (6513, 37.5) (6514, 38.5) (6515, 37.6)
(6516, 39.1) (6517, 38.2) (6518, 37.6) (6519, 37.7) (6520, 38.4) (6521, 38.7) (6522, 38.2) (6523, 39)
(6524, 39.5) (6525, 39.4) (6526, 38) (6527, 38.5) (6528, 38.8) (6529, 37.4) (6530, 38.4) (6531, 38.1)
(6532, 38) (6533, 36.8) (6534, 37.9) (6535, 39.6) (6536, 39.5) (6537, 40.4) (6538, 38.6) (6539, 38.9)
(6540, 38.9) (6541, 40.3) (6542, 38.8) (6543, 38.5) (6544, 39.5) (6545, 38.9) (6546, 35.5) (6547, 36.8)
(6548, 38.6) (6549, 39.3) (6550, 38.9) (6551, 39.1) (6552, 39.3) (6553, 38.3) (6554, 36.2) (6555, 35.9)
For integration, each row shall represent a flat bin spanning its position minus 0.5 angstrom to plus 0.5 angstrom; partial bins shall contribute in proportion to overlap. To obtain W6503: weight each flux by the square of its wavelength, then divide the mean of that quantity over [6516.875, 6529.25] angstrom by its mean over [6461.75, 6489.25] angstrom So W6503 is 1.03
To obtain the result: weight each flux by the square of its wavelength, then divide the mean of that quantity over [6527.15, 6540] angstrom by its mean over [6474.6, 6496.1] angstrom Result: 1.05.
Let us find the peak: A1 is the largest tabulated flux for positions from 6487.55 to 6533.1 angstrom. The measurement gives 39.5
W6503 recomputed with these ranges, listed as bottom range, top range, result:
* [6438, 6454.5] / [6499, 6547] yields 1.05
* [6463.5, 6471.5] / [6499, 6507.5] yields 0.99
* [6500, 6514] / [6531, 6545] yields 1.03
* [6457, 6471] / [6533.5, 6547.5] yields 1.04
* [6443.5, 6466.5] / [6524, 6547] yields 1.05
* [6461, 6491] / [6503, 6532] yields 1.03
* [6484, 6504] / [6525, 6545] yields 1.07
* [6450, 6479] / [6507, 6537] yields 1.03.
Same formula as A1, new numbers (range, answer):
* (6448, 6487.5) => 40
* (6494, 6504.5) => 38.6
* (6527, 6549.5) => 40.4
